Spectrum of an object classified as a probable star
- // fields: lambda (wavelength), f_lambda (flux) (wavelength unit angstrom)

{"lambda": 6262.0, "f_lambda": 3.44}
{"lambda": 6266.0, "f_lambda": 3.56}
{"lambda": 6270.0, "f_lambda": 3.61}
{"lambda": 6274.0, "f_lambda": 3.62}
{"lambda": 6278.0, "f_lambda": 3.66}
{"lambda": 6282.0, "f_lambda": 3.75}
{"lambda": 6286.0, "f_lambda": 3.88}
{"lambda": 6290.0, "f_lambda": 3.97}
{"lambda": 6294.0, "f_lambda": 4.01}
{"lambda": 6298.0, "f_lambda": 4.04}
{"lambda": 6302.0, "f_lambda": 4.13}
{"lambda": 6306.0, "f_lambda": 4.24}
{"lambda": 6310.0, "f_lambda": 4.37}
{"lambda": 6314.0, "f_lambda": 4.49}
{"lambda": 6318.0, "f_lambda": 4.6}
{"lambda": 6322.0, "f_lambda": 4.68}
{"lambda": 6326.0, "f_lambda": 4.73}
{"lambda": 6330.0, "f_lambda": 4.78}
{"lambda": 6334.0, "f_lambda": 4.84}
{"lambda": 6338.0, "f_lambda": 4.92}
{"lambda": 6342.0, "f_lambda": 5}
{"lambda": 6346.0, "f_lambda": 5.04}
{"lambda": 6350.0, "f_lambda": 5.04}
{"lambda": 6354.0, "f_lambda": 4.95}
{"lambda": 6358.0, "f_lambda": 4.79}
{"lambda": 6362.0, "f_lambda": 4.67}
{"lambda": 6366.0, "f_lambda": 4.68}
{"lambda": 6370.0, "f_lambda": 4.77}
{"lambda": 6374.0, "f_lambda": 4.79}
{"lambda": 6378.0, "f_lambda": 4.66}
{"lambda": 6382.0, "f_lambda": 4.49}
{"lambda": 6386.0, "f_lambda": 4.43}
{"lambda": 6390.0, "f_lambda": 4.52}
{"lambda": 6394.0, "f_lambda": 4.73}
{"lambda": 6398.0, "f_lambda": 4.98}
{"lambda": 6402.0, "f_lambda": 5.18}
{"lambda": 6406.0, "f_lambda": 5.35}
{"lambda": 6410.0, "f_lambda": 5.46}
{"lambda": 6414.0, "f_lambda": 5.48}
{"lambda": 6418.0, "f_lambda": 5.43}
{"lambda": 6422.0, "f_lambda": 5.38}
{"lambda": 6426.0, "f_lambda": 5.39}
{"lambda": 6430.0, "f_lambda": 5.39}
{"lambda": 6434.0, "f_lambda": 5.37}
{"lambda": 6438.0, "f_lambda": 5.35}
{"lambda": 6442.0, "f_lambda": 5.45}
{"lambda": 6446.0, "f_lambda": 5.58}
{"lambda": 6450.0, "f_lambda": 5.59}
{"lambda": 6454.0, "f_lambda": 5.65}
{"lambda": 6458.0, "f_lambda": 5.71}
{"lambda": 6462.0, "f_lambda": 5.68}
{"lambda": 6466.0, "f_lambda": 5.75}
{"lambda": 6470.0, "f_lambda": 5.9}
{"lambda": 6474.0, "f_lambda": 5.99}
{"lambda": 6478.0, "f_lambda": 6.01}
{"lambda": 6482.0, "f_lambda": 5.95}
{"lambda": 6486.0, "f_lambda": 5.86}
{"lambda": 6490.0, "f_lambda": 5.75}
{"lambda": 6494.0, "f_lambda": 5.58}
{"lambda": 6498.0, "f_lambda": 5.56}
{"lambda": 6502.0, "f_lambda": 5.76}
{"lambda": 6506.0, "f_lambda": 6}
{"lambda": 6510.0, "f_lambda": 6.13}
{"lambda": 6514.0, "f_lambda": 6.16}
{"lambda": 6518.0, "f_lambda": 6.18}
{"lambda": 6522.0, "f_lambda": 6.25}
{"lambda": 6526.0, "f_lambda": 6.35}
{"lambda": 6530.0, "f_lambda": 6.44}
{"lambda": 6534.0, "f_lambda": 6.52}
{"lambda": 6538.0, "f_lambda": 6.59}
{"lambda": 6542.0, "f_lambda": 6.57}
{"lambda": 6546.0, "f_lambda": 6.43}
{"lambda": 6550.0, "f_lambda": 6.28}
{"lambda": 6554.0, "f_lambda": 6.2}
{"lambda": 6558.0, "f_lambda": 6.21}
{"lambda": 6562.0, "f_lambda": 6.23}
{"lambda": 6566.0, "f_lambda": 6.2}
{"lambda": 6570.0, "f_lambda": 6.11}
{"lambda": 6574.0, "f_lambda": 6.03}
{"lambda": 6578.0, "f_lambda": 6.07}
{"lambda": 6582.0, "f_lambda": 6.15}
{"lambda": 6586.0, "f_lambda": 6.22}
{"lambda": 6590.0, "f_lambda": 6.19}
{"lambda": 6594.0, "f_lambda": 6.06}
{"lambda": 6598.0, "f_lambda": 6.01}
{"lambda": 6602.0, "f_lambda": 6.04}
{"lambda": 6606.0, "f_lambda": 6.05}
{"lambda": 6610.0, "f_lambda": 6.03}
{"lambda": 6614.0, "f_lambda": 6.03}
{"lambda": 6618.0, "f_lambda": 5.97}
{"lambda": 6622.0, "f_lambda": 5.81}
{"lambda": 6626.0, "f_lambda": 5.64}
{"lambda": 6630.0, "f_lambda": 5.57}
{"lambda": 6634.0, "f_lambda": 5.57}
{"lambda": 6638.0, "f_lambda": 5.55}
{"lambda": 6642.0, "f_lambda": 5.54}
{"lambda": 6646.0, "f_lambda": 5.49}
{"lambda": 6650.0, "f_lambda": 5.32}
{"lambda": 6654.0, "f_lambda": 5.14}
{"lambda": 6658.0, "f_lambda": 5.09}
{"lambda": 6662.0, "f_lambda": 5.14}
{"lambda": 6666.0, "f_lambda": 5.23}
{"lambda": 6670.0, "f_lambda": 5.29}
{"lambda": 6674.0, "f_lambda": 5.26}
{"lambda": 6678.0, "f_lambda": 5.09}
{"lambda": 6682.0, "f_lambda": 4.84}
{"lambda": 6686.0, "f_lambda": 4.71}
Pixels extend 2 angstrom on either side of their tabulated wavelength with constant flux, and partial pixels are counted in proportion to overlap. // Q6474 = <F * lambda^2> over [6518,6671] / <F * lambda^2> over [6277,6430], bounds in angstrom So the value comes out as 1.4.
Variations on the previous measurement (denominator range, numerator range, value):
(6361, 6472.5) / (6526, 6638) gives 1.23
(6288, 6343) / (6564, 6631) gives 1.47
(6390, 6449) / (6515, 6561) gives 1.24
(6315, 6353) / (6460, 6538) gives 1.31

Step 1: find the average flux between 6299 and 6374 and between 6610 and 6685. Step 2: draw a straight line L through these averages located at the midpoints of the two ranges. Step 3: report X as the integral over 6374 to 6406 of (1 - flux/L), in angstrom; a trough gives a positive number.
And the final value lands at 0.45 angstrom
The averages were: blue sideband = 4.7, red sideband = 5.43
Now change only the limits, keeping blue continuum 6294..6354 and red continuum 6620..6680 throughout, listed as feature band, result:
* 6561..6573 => -2.25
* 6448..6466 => -2.68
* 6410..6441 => -3.47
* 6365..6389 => 0.60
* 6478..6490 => -2.16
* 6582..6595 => -2.29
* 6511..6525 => -3.11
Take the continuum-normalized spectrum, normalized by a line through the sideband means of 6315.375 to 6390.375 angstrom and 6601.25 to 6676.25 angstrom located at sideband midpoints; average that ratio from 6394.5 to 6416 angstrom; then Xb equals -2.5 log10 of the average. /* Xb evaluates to -0.07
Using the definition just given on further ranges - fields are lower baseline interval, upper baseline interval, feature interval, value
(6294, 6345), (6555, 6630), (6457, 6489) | -0.089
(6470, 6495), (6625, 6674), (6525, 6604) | -0.113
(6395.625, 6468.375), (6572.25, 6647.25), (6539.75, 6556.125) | -0.113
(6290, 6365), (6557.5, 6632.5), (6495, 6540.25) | -0.101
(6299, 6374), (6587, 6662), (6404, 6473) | -0.096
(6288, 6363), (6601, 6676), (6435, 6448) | -0.105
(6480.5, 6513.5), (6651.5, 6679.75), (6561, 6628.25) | -0.111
